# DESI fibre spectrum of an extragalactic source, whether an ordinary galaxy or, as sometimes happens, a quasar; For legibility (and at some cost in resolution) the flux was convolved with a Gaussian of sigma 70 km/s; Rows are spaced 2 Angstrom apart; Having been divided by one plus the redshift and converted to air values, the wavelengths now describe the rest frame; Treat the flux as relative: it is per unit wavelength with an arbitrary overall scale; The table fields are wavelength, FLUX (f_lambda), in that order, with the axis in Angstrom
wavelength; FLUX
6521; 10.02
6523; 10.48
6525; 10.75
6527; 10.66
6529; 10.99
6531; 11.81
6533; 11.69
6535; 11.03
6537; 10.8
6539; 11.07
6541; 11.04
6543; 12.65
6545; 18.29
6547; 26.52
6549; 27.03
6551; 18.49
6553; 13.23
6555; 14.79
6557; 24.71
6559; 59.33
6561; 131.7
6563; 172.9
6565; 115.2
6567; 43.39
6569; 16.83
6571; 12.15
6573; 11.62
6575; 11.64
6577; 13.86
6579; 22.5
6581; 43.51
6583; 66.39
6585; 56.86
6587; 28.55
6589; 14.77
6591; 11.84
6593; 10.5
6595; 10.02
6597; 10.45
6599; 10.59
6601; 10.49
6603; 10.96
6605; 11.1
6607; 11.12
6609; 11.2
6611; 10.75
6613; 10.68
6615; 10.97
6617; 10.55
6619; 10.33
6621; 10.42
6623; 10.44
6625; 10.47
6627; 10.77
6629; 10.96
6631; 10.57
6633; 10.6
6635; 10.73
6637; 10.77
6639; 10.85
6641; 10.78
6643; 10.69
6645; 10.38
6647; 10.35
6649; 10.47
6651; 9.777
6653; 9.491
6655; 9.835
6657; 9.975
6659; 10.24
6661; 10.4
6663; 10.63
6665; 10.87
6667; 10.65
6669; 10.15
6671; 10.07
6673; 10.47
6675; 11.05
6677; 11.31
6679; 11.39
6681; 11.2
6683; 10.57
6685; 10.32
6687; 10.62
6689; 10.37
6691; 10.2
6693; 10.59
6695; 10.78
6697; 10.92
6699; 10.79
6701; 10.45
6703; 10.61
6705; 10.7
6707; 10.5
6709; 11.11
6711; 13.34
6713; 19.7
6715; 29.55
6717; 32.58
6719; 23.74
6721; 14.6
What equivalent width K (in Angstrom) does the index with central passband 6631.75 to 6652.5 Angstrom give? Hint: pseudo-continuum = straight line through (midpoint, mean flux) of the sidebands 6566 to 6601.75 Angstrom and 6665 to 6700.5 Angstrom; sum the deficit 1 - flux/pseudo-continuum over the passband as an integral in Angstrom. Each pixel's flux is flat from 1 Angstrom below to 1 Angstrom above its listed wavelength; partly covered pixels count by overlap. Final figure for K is 6.7 Angstrom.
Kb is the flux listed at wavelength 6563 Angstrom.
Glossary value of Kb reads 172.9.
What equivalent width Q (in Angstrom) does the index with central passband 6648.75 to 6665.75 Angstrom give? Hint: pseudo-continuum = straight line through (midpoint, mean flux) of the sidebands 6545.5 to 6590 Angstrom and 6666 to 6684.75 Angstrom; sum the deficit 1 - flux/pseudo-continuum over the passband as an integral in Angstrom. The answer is 6.2 Angstrom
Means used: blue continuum 42.7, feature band 10.2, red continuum 10.7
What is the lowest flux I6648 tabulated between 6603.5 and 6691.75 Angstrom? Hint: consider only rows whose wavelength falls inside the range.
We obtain 9.491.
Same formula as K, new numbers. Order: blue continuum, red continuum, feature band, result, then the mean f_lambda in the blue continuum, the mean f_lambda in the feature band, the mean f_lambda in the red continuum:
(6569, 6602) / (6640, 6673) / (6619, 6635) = 4.6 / 21.5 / 10.6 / 10.3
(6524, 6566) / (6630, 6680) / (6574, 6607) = 5.6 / 35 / 21.2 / 10.5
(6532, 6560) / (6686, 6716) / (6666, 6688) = 4.8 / 19.3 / 10.7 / 12.7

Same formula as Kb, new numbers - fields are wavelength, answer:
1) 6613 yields 10.68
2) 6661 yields 10.4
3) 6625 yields 10.47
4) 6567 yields 43.39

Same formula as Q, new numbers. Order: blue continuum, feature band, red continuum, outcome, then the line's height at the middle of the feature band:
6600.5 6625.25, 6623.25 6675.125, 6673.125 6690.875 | 1.6 Angstrom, 10.8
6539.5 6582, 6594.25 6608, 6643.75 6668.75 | 8.2 Angstrom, 26.7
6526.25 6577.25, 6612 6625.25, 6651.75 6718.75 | 7.0 Angstrom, 22.3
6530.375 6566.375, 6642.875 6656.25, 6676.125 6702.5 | 6.2 Angstrom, 18.8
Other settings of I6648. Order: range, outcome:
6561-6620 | 10.02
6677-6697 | 10.2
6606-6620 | 10.33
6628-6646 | 10.38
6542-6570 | 12.65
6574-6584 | 11.64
